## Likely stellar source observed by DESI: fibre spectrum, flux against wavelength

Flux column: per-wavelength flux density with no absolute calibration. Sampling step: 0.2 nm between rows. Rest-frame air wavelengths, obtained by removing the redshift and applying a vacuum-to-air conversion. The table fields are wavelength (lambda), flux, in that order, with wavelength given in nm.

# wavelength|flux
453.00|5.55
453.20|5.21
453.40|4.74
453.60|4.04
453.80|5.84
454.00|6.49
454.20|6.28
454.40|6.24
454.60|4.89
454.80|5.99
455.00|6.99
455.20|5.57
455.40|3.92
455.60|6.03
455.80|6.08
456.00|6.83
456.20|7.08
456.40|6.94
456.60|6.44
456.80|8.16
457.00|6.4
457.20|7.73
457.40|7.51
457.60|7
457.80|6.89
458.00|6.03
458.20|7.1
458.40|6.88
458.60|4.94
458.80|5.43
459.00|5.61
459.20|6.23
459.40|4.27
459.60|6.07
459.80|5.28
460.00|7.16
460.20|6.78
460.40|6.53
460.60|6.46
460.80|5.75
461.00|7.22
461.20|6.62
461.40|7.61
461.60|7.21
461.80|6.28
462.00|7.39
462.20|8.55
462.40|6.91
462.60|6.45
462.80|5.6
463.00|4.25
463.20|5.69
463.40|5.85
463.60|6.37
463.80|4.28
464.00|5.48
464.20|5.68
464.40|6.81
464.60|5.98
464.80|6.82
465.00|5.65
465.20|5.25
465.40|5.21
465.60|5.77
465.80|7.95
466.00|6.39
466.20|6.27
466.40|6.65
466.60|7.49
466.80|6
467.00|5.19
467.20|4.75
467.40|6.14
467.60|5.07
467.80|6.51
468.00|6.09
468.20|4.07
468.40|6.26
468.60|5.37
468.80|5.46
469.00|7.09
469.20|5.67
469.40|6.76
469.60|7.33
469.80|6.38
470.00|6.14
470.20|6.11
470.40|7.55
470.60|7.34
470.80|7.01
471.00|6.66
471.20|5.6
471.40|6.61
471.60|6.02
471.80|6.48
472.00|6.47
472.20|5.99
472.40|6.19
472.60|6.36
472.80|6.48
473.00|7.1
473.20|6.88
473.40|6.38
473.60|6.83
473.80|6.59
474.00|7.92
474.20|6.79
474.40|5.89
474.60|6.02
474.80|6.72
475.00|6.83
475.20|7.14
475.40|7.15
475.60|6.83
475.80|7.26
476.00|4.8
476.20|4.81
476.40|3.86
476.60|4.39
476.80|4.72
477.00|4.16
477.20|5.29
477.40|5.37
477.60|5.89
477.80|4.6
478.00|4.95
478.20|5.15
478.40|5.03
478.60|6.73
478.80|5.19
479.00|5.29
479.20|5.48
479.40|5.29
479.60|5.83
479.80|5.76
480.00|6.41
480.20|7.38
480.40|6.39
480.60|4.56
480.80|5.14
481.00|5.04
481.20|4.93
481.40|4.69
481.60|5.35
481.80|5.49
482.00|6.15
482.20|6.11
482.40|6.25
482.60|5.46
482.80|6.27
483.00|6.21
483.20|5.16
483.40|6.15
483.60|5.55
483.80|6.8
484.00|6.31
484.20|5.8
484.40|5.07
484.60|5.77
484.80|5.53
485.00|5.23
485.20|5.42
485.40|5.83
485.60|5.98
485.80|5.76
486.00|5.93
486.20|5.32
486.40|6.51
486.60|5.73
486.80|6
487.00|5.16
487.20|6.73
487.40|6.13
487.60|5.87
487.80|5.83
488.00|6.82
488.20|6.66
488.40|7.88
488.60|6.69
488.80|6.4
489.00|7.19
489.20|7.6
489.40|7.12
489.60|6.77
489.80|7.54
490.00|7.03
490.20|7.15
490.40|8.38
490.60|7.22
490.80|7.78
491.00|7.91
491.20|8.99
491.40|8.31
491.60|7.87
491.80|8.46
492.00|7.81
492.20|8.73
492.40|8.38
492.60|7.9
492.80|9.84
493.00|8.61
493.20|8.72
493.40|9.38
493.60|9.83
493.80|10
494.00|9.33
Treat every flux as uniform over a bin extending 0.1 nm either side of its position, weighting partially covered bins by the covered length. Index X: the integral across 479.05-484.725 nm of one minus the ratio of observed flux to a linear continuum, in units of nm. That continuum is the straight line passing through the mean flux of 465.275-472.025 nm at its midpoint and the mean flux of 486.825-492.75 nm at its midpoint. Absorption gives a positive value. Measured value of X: 0.965 nm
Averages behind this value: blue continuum 6.22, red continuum 7.33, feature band 5.74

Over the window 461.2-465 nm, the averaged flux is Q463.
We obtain 6.28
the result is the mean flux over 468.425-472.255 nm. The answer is 6.43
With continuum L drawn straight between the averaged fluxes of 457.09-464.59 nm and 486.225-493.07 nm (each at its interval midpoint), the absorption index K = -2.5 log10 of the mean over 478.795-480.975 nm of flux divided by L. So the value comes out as 0.217 mag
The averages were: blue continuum 6.32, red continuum 7.3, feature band 5.7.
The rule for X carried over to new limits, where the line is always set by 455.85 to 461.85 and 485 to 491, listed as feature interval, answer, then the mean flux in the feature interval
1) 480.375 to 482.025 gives 0.338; 5.22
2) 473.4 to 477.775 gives 0.405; 5.95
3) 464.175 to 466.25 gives 0.119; 6.18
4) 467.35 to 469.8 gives 0.208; 6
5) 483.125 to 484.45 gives 0.139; 5.88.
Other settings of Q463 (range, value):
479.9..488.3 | 5.83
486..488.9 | 6.25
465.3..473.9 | 6.29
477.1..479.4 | 5.36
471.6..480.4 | 5.97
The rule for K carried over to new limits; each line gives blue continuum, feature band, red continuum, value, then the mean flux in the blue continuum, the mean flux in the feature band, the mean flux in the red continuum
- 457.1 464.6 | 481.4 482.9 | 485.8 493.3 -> 0.21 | 6.32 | 5.79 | 7.25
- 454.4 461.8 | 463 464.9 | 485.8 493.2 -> 0.13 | 6.38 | 5.8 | 7.23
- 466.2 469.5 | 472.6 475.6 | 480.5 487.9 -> -0.16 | 5.92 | 6.75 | 5.71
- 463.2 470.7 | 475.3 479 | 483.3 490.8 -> 0.17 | 6.08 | 5.34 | 6.37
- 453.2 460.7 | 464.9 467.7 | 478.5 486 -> 0.00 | 6.17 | 5.98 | 5.73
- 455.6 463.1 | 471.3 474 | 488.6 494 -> 0.10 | 6.52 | 6.54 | 8.11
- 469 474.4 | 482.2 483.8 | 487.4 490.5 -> 0.15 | 6.6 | 5.94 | 6.97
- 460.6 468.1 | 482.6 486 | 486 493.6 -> 0.22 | 6.2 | 5.8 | 7.38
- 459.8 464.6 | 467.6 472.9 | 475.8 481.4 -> -0.08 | 6.36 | 6.28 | 5.3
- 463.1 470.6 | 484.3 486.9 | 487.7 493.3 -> 0.28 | 6.06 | 5.7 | 7.7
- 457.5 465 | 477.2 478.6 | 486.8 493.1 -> 0.29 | 6.25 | 5.29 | 7.42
